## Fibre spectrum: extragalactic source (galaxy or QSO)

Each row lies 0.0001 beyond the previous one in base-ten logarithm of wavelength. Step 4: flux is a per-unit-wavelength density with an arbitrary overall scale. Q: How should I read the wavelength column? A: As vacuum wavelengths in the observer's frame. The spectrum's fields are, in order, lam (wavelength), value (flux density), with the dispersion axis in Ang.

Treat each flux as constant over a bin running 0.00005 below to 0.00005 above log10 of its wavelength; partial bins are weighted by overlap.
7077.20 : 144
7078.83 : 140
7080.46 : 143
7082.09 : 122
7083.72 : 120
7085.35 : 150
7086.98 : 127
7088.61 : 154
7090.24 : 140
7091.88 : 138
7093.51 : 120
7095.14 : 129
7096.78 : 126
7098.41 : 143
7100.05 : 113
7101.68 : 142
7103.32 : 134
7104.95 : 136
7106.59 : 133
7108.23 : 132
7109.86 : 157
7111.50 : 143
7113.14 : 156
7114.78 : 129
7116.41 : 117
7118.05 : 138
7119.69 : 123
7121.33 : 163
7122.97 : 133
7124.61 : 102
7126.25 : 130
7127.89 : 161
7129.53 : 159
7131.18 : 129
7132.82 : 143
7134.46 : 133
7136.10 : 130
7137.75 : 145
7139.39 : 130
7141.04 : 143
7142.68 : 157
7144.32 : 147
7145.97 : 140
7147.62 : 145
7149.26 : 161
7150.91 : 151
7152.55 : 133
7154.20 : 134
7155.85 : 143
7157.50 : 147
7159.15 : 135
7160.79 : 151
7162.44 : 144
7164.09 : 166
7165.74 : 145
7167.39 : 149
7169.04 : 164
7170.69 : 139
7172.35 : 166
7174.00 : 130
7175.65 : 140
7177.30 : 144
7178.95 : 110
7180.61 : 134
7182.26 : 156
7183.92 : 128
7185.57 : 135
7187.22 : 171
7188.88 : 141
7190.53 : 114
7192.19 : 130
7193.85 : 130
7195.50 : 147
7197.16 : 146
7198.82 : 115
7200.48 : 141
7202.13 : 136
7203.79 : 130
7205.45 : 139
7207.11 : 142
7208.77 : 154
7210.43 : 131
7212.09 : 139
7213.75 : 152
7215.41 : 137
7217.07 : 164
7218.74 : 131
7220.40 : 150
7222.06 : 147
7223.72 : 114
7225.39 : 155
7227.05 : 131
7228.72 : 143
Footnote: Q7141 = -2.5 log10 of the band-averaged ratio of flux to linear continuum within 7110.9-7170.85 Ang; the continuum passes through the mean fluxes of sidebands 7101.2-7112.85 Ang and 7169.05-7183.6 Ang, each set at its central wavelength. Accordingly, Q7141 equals -0.01 mag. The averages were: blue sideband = 140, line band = 142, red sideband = 141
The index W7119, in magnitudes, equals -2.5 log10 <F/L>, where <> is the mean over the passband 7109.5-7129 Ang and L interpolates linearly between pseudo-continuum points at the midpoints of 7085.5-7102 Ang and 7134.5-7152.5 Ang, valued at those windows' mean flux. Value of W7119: 0.01 mag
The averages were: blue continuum 134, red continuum 144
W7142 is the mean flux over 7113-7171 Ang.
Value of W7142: 142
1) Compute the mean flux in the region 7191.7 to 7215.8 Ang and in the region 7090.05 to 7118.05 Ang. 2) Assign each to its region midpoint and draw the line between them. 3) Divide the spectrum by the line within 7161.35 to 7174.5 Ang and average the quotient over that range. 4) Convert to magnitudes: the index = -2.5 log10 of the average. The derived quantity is -0.11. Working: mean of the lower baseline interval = 135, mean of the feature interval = 151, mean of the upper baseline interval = 138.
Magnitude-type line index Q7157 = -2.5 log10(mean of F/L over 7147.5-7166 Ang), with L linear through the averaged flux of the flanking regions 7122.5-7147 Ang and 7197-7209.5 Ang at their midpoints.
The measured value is -0.06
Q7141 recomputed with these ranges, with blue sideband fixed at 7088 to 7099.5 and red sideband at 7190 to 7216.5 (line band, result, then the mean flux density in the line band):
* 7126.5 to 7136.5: -0.053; 142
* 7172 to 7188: -0.033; 141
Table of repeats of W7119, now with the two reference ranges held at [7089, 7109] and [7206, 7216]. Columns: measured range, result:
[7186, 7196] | 0.02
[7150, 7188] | -0.04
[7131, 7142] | -0.01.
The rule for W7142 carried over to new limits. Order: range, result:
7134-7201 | 142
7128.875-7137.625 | 139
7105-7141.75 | 138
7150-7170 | 147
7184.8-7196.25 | 138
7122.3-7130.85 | 137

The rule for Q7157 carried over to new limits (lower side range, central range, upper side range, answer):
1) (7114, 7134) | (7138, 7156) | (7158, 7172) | -0.005 mag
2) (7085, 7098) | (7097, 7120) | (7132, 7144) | 0.013 mag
